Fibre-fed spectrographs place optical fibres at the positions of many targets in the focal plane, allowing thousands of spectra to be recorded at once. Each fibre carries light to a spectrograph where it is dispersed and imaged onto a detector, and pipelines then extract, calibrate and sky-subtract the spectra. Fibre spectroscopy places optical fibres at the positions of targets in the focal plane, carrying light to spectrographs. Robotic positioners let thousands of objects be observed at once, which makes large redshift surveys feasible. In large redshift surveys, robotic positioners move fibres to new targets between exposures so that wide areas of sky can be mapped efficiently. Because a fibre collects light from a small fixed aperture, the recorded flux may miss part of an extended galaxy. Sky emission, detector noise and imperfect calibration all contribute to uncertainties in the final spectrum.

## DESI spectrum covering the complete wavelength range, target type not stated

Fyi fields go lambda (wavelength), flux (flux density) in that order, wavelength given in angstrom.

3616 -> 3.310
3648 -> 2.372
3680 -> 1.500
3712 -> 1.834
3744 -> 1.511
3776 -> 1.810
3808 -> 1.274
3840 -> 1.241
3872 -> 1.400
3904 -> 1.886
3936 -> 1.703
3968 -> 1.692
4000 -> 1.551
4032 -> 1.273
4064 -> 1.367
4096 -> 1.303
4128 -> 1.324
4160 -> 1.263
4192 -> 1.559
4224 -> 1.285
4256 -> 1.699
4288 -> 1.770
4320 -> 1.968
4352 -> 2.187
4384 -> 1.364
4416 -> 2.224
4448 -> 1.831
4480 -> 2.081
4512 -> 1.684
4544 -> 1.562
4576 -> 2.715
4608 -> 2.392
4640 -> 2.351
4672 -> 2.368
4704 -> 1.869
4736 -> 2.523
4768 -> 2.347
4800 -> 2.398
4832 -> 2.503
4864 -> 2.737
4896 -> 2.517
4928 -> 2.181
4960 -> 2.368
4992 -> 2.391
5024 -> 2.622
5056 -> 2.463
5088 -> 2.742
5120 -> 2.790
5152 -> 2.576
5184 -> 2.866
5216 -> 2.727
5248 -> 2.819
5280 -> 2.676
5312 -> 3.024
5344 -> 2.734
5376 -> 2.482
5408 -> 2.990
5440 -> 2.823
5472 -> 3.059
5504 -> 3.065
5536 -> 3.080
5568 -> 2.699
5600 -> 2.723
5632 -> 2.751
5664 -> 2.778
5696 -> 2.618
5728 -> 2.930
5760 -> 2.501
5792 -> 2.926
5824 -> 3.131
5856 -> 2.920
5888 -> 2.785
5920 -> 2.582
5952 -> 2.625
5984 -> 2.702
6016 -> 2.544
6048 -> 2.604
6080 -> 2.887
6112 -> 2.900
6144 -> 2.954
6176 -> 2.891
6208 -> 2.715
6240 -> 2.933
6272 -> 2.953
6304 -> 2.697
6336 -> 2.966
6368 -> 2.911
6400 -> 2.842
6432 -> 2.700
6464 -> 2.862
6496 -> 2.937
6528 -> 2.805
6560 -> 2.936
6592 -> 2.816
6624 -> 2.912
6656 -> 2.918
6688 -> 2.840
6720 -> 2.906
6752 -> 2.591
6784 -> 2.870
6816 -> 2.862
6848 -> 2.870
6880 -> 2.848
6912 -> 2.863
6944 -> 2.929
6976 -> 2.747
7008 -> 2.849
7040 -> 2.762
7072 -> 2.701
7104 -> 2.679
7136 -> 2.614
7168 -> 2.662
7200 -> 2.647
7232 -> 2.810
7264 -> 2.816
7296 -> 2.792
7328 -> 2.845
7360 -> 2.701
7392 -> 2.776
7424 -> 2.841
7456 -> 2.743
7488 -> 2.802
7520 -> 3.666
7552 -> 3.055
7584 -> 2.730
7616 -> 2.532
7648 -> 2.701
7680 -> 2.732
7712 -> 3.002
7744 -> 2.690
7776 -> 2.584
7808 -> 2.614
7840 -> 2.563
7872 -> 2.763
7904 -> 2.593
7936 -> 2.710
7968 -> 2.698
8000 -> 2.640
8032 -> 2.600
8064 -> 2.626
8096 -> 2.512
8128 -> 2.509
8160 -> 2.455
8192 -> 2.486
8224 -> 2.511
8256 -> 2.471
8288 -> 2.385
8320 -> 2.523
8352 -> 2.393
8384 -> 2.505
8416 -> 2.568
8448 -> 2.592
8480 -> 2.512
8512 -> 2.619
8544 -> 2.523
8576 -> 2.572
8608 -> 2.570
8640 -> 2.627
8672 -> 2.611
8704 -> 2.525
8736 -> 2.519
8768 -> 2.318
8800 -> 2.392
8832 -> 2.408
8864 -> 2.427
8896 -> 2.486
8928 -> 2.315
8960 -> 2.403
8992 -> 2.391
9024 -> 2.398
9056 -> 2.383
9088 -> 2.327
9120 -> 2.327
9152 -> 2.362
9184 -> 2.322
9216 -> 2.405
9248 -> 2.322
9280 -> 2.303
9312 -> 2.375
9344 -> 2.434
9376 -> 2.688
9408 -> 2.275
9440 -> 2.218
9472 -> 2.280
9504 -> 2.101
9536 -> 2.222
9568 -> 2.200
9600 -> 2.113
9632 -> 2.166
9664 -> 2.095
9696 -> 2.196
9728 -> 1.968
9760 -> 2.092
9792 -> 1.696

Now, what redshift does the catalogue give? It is 0.15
